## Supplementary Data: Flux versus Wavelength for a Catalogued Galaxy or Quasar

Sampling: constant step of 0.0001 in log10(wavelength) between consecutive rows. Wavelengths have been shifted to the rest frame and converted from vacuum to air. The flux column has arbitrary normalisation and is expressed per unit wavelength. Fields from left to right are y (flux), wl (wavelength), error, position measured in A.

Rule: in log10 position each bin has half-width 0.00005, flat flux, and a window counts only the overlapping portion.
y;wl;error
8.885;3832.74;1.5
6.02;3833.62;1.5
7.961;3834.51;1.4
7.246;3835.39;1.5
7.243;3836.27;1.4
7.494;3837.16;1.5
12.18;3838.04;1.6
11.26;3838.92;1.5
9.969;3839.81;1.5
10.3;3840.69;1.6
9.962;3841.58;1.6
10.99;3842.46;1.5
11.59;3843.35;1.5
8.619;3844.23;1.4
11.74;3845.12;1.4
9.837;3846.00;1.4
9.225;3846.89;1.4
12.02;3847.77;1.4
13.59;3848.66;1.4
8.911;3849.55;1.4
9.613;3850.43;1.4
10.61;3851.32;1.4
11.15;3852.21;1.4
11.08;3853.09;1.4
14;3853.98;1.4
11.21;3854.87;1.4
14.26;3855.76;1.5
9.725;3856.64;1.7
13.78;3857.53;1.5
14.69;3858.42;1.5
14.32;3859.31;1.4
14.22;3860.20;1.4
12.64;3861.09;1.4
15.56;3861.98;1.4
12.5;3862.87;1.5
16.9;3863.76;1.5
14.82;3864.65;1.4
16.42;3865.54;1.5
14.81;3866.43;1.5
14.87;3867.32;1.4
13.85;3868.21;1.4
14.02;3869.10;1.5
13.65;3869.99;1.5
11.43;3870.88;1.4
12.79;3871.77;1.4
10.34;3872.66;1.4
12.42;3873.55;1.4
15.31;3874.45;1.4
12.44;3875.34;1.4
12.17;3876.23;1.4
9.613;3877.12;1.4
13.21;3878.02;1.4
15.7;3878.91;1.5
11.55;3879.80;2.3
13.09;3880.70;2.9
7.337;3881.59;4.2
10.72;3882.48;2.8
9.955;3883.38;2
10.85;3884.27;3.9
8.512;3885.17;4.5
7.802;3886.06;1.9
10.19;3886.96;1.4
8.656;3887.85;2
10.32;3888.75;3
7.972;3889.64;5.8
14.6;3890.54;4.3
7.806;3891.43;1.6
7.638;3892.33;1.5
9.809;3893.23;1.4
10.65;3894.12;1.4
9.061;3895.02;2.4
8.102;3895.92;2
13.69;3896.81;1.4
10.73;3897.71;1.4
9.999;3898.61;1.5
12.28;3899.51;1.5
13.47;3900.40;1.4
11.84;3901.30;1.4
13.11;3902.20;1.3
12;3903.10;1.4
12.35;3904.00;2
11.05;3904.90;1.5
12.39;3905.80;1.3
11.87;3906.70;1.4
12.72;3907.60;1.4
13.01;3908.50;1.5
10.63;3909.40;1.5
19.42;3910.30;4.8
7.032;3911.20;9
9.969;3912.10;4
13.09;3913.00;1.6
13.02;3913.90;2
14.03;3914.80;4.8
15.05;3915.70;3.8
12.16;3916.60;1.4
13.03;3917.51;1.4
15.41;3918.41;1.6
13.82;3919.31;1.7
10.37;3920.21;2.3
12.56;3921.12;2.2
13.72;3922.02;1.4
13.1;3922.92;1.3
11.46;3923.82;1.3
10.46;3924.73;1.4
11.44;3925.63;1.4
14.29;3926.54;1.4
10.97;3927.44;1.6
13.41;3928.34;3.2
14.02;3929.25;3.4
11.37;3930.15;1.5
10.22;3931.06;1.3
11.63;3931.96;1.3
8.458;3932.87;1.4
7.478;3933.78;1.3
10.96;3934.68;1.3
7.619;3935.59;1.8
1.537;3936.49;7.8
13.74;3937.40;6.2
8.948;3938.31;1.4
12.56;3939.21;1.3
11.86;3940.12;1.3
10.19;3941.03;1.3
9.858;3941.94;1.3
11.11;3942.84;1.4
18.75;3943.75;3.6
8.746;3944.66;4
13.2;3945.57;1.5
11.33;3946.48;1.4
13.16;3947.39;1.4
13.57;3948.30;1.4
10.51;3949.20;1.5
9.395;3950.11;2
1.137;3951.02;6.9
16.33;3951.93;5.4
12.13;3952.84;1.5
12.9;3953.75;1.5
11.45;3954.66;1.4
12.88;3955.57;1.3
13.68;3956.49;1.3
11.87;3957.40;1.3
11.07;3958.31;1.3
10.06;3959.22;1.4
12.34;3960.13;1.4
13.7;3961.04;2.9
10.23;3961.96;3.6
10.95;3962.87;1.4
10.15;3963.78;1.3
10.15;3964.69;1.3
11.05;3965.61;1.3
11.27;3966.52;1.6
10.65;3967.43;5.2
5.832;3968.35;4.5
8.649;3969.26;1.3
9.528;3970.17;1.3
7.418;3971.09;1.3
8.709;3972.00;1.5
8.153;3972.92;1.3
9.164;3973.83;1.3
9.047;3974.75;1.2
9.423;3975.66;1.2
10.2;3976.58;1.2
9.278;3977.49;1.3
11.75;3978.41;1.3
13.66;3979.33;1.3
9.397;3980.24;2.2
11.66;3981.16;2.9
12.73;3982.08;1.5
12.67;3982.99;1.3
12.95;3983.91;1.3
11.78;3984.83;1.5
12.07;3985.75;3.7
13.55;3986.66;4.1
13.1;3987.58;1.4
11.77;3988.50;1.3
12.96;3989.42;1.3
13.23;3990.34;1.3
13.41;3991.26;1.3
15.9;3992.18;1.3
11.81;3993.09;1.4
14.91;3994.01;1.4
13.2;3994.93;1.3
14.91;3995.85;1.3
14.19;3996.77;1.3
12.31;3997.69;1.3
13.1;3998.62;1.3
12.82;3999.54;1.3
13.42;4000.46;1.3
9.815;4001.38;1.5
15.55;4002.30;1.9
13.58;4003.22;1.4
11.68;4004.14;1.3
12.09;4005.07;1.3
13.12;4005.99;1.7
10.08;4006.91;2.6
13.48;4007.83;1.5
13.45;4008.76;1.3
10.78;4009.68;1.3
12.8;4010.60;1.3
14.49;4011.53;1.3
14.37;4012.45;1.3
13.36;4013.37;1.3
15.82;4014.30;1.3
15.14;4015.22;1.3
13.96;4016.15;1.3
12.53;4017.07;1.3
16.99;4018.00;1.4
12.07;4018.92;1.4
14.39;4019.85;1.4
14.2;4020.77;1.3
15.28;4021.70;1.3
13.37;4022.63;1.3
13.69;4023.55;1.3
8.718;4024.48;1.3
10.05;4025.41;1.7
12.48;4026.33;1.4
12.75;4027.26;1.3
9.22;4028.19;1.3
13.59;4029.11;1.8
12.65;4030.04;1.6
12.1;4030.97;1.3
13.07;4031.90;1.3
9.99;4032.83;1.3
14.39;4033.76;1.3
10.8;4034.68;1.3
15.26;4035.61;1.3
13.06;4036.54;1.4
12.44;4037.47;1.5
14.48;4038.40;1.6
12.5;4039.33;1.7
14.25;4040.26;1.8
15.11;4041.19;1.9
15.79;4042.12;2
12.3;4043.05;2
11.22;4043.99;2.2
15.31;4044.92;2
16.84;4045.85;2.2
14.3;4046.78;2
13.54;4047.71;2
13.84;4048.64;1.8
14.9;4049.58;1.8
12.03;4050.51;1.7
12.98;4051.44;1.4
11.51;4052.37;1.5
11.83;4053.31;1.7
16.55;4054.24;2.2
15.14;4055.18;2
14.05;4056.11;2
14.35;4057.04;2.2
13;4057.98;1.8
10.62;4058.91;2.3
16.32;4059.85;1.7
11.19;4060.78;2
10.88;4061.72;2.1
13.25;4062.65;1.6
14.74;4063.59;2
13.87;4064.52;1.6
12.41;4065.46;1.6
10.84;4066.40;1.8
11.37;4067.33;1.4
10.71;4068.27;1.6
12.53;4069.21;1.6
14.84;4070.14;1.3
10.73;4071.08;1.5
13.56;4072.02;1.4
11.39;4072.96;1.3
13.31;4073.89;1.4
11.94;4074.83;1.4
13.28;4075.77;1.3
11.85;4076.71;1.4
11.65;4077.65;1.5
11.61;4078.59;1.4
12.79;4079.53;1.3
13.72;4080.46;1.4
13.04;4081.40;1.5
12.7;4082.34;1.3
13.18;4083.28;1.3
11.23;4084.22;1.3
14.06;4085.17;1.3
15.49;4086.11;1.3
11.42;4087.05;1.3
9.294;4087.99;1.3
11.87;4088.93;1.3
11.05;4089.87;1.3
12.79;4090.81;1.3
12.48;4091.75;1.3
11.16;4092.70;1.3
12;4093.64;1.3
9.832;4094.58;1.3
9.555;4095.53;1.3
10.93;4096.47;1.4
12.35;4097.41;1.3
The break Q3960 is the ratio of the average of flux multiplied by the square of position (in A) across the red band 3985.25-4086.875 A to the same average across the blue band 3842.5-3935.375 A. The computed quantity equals 1.2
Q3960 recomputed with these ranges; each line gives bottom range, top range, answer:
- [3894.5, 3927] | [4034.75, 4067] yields 1.18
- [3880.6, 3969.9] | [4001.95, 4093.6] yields 1.23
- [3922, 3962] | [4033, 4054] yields 1.26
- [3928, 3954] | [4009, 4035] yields 1.24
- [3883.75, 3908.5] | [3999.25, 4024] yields 1.32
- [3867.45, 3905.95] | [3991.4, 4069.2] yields 1.26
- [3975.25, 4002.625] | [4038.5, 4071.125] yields 1.10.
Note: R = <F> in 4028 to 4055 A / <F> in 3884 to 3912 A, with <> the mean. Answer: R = 1.22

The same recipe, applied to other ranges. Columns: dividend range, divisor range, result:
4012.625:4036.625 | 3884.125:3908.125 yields 1.22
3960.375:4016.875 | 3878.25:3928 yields 1.03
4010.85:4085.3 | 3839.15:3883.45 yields 1.07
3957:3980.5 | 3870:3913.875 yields 0.90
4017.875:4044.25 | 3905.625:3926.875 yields 1.02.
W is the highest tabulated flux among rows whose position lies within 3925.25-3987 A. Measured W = 18.75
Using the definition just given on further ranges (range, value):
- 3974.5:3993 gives 15.9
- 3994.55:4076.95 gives 16.99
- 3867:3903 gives 15.7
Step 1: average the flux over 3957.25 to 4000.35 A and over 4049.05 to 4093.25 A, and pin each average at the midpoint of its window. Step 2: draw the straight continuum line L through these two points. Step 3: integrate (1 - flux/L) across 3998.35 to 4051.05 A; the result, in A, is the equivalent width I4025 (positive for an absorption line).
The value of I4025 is -4.94 A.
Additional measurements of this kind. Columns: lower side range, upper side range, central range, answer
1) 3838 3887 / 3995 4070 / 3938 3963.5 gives 2.13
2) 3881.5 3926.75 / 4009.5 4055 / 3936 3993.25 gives 5.68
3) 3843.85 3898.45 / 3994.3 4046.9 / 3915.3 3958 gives 2.81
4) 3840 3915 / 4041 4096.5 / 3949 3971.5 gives 2.95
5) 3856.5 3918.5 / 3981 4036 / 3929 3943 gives 2.76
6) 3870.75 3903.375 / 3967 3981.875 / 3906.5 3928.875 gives -4.60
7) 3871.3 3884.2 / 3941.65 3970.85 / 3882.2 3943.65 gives 1.47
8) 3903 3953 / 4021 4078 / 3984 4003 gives -1.27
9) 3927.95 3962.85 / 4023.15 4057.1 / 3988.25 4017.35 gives -2.15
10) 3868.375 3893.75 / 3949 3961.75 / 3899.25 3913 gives -1.28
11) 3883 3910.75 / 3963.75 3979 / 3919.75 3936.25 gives -1.25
